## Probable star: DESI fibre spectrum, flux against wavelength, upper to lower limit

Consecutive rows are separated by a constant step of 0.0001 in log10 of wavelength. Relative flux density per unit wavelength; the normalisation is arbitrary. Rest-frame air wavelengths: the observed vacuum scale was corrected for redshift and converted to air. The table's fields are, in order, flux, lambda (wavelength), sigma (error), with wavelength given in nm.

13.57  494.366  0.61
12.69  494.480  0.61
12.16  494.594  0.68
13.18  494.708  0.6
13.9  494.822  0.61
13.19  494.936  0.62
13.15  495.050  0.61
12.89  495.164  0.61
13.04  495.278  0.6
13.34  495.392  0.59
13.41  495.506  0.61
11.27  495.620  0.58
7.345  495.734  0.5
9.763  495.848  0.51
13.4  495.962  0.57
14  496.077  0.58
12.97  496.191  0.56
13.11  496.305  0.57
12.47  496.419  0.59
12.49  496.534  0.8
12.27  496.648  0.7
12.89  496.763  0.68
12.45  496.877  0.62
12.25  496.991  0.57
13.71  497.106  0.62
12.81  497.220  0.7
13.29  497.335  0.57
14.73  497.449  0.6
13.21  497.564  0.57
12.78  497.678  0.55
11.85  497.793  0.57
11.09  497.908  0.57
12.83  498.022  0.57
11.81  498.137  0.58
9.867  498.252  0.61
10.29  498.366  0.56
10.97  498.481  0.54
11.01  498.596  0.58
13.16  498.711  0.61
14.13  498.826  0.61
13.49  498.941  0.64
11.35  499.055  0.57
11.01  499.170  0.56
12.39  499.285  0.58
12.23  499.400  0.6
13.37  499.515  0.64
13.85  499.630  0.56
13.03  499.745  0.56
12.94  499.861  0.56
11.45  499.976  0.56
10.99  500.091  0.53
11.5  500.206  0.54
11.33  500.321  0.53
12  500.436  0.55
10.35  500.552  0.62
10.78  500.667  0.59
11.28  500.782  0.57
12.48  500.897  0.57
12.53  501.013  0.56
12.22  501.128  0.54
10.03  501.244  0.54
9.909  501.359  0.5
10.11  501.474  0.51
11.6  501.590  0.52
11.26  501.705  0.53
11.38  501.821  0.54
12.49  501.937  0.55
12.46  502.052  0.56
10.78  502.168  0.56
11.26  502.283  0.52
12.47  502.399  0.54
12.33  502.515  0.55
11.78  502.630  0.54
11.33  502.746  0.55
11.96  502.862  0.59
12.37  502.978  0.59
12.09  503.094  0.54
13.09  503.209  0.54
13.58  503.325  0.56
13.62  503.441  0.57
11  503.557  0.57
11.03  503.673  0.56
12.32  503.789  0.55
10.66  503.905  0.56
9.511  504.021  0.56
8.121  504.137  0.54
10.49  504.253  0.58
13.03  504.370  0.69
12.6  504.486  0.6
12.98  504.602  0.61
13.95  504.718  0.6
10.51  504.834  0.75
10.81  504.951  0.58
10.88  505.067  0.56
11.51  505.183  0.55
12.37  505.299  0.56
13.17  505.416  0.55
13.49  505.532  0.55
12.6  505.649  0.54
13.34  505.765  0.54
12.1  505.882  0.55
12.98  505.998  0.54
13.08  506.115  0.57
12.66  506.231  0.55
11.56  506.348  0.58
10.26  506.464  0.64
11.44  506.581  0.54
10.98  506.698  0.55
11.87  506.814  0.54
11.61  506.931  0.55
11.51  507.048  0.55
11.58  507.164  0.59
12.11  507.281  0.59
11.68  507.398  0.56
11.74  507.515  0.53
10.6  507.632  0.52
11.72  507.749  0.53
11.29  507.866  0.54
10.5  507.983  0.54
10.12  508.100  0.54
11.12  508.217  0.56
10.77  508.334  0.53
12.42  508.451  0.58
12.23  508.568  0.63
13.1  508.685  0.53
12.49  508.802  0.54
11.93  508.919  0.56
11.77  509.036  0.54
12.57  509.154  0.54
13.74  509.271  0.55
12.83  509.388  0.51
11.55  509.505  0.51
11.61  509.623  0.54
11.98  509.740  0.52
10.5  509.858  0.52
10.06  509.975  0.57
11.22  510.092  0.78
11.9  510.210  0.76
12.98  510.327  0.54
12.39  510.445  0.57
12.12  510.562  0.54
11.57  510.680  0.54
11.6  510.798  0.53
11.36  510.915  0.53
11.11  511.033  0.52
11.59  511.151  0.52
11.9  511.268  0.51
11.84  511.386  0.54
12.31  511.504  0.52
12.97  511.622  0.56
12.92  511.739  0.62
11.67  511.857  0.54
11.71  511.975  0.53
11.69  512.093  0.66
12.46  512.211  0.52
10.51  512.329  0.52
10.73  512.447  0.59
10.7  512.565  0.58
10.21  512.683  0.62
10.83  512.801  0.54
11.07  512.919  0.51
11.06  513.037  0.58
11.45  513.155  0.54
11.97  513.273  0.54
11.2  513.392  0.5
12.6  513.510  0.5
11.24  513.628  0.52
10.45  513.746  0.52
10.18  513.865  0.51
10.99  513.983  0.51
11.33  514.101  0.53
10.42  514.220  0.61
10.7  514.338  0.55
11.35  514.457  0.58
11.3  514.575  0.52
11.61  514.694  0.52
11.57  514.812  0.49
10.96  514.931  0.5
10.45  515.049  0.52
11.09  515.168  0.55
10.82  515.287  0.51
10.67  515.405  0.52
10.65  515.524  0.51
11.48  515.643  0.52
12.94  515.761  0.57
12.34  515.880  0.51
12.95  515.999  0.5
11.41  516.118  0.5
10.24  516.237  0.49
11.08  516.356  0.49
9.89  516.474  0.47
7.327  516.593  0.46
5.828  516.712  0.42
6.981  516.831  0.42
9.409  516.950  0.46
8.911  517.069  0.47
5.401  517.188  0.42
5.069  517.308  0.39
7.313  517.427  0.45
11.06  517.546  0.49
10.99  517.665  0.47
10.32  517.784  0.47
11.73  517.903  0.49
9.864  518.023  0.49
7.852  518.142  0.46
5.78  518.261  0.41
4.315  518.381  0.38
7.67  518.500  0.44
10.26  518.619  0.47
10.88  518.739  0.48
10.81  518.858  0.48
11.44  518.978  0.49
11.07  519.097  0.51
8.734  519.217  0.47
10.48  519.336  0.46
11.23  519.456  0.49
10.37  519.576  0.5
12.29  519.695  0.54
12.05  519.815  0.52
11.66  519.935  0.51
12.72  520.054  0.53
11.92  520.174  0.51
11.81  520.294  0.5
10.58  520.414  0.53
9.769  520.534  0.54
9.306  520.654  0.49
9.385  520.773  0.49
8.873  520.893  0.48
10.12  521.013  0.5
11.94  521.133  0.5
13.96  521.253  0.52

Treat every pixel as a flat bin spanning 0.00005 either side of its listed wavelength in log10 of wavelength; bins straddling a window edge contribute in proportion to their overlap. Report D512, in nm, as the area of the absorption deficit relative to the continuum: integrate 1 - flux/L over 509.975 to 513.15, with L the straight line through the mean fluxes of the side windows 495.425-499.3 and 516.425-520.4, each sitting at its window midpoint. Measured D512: -0.37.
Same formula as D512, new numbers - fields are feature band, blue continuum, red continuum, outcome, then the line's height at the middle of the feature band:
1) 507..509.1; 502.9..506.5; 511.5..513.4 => 0.03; 11.8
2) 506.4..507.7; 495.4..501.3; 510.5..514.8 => 0.03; 11.7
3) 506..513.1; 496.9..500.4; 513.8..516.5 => -0.07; 11.5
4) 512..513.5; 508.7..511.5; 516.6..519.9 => -0.03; 11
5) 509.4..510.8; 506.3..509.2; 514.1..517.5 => -0.07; 11.1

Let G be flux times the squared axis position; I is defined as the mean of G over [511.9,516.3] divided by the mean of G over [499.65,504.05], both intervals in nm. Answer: 1.0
